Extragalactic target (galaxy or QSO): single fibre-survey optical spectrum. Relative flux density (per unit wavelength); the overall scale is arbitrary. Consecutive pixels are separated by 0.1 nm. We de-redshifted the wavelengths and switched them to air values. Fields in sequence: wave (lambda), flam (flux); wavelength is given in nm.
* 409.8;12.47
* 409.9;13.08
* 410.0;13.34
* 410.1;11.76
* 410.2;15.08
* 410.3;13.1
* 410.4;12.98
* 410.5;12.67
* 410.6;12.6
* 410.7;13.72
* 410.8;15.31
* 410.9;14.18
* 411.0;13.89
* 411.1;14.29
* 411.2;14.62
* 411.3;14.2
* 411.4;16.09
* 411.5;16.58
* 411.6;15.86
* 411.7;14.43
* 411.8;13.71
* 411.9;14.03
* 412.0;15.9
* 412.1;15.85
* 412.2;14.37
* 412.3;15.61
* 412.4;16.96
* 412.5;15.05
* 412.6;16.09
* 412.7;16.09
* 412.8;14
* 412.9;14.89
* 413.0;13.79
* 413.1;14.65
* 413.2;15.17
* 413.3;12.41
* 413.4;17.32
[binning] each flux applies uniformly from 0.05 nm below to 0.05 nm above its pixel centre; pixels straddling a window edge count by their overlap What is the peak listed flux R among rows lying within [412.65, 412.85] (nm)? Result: 16.09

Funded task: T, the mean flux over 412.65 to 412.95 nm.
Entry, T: 15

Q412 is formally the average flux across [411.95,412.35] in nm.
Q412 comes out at 15.4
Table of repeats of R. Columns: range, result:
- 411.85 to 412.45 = 16.96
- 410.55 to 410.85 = 15.31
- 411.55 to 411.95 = 15.86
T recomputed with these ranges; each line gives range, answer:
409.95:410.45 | 13.3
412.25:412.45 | 16.3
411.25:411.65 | 15.7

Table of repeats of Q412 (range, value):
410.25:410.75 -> 13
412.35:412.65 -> 16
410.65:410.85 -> 14.5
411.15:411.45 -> 15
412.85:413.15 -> 14.4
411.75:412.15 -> 14.9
